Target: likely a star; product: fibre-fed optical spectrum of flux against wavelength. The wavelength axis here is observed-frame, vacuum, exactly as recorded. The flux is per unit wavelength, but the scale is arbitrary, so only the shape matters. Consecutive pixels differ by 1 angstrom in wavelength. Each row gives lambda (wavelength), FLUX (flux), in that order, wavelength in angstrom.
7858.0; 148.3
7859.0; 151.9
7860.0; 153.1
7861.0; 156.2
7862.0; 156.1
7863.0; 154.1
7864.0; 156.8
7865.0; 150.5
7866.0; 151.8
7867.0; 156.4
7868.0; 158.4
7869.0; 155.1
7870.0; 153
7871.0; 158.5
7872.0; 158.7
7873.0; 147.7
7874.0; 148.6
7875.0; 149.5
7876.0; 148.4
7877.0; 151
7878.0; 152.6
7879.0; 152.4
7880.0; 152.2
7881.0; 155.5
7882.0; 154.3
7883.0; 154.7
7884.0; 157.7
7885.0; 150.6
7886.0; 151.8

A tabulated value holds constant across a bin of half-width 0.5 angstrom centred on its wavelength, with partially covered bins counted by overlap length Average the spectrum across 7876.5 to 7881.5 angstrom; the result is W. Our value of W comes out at 153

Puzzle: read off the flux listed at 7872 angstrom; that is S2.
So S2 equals 158.7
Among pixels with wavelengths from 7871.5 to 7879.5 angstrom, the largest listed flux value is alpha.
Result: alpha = 158.7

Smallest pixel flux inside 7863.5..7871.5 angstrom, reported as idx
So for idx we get 150.5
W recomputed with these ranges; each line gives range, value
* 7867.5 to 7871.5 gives 156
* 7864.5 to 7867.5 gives 153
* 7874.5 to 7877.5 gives 150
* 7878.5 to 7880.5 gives 152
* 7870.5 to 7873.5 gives 155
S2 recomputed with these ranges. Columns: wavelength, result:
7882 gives 154.3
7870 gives 153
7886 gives 151.8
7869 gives 155.1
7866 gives 151.8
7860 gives 153.1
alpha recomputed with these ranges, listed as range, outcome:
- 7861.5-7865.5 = 156.8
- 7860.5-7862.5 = 156.2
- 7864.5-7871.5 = 158.5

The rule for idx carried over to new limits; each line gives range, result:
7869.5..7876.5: 147.7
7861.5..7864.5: 154.1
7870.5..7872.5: 158.5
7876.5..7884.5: 151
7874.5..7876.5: 148.4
